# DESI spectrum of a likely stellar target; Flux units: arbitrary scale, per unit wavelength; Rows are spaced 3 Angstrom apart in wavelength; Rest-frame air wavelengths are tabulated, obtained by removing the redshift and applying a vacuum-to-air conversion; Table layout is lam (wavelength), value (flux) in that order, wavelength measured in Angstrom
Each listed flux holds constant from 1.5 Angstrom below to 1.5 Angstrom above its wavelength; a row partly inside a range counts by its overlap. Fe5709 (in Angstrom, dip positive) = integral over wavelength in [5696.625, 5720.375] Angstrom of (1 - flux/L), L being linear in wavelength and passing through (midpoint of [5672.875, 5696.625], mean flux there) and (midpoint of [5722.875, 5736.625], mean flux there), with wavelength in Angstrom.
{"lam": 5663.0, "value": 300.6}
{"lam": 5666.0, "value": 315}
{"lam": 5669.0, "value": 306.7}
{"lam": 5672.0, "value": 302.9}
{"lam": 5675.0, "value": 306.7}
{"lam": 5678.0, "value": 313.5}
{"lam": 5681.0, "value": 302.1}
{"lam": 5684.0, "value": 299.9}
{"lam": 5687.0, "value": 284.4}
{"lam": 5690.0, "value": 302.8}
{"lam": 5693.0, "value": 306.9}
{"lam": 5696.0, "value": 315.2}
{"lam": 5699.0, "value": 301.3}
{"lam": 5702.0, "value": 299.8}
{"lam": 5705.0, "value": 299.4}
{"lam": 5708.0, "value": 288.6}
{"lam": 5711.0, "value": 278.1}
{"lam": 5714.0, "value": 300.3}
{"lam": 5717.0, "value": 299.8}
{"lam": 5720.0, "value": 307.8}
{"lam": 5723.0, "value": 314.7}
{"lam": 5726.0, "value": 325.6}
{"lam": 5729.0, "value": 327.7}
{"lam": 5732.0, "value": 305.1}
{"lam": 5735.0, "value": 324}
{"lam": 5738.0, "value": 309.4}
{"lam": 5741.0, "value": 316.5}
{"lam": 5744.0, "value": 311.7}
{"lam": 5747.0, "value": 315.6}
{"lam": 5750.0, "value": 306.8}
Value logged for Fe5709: 1.1 Angstrom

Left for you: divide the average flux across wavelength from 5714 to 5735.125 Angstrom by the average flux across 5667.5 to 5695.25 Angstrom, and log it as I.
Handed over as 1.03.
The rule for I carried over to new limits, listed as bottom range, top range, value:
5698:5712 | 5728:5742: 1.08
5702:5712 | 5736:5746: 1.08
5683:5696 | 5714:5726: 1.03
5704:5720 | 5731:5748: 1.07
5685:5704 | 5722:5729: 1.07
